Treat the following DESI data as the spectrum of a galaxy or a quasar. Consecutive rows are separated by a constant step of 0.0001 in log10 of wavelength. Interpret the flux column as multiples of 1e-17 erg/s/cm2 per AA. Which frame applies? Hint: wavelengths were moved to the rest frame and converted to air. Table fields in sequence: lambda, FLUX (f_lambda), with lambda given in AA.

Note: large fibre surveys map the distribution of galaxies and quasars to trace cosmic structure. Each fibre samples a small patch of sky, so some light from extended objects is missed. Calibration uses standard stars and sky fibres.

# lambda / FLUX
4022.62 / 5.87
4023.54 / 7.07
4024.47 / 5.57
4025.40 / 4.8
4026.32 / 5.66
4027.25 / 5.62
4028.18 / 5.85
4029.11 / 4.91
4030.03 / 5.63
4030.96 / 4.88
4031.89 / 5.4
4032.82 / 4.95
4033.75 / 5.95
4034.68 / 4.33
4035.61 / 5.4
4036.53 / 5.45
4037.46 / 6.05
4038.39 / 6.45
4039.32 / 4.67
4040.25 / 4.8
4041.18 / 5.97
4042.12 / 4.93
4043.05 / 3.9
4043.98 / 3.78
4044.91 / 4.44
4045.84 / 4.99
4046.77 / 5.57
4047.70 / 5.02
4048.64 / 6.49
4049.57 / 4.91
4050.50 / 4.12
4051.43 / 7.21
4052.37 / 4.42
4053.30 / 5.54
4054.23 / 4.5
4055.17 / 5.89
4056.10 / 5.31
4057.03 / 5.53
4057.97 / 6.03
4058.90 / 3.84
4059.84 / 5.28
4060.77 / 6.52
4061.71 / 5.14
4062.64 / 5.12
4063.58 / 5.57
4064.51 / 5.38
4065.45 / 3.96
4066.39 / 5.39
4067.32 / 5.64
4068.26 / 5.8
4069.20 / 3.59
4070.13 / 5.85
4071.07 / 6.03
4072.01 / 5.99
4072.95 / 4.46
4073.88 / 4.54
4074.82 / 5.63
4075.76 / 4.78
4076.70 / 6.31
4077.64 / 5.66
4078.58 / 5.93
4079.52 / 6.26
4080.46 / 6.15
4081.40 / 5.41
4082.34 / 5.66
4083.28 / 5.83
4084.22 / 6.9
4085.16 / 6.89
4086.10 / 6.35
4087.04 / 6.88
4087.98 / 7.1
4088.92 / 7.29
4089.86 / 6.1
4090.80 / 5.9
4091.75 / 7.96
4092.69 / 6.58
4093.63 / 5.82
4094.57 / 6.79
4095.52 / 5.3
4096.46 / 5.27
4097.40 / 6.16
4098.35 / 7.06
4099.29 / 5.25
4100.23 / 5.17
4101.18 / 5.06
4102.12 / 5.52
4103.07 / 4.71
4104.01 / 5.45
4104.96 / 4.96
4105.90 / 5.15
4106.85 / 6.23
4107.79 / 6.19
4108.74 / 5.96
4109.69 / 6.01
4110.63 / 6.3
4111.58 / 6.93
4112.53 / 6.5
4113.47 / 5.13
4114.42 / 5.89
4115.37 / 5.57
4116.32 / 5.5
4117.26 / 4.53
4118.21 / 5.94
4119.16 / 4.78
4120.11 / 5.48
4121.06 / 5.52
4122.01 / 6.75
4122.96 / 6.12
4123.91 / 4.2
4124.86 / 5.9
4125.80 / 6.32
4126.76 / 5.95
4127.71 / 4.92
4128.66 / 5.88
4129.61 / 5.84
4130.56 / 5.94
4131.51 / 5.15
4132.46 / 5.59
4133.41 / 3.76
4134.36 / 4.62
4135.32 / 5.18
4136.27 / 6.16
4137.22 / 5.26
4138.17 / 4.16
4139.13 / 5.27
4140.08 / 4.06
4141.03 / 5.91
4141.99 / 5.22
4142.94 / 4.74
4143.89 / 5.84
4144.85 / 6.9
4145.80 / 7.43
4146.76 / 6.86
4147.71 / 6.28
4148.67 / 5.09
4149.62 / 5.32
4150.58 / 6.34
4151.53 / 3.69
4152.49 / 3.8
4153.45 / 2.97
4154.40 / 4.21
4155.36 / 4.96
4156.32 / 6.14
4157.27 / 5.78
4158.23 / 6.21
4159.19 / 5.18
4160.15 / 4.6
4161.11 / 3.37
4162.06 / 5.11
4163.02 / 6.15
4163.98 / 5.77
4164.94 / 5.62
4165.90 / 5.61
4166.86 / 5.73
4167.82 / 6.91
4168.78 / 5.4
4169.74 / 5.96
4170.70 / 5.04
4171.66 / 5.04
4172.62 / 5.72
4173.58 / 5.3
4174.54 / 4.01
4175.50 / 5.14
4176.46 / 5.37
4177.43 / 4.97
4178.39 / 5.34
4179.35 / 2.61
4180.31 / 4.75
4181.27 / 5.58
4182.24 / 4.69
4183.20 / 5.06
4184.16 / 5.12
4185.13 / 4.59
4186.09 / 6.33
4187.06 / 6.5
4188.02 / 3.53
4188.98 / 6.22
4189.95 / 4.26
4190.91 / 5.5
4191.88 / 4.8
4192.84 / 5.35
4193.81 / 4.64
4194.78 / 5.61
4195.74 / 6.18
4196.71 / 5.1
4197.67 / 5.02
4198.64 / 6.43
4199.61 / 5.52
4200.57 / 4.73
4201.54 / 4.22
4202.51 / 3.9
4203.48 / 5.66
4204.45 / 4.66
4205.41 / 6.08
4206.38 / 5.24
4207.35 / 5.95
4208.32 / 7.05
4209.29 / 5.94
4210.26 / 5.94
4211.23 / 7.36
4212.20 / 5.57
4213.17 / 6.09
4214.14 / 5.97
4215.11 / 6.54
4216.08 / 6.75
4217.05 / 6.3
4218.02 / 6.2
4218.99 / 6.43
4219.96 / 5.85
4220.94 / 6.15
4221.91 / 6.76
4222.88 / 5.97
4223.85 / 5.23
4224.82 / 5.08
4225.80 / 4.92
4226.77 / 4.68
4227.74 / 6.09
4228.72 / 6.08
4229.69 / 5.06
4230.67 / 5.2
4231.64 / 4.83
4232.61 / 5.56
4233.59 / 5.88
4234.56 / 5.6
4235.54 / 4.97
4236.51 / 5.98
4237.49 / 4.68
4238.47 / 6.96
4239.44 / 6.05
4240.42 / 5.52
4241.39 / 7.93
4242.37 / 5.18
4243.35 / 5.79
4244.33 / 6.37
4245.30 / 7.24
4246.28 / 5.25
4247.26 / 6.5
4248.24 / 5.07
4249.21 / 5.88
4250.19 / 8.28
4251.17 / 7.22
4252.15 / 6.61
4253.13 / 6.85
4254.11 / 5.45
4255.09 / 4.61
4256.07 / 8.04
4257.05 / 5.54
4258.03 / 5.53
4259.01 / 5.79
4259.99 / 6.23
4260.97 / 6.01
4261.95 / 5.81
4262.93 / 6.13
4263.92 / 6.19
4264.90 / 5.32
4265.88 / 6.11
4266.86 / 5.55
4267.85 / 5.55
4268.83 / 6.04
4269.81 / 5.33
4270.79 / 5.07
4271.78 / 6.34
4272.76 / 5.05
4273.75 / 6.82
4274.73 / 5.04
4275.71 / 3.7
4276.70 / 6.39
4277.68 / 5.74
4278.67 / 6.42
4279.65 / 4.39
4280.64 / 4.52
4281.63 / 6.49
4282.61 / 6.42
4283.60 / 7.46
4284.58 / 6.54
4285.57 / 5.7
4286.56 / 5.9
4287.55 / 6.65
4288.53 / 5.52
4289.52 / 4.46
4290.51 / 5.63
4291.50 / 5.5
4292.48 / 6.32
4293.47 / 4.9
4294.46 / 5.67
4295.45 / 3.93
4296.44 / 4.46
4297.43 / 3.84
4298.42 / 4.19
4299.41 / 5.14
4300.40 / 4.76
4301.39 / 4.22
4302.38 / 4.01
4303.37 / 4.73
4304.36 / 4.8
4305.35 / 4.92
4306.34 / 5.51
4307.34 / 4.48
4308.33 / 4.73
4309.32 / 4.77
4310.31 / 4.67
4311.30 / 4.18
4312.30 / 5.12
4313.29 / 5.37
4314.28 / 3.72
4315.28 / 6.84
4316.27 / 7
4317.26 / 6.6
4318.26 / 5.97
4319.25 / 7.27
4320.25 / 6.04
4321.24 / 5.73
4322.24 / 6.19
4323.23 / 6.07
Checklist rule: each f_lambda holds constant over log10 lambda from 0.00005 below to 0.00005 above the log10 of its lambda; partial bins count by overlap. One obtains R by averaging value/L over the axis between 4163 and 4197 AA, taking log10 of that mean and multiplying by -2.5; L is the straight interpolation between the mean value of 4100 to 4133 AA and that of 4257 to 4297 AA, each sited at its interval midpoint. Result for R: 0.078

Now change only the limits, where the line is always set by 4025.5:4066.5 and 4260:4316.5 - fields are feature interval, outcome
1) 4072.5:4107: -0.12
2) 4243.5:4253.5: -0.21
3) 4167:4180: 0.03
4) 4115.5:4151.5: -0.05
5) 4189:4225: -0.07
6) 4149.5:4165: 0.07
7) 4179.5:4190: 0.04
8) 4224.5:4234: 0.00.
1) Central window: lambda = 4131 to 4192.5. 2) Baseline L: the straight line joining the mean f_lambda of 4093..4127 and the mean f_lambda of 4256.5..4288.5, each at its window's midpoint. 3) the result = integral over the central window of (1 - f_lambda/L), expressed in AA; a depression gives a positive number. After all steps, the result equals 5.6 AA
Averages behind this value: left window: 5.71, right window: 5.81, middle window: 5.22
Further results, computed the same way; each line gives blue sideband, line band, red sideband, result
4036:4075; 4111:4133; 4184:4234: -1.1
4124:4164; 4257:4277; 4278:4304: -1.5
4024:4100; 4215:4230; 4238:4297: -0.2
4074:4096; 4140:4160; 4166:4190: 0.4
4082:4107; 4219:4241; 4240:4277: 1.4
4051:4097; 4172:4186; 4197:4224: 2.2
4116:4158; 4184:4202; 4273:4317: 0.3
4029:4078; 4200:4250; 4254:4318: -3.8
